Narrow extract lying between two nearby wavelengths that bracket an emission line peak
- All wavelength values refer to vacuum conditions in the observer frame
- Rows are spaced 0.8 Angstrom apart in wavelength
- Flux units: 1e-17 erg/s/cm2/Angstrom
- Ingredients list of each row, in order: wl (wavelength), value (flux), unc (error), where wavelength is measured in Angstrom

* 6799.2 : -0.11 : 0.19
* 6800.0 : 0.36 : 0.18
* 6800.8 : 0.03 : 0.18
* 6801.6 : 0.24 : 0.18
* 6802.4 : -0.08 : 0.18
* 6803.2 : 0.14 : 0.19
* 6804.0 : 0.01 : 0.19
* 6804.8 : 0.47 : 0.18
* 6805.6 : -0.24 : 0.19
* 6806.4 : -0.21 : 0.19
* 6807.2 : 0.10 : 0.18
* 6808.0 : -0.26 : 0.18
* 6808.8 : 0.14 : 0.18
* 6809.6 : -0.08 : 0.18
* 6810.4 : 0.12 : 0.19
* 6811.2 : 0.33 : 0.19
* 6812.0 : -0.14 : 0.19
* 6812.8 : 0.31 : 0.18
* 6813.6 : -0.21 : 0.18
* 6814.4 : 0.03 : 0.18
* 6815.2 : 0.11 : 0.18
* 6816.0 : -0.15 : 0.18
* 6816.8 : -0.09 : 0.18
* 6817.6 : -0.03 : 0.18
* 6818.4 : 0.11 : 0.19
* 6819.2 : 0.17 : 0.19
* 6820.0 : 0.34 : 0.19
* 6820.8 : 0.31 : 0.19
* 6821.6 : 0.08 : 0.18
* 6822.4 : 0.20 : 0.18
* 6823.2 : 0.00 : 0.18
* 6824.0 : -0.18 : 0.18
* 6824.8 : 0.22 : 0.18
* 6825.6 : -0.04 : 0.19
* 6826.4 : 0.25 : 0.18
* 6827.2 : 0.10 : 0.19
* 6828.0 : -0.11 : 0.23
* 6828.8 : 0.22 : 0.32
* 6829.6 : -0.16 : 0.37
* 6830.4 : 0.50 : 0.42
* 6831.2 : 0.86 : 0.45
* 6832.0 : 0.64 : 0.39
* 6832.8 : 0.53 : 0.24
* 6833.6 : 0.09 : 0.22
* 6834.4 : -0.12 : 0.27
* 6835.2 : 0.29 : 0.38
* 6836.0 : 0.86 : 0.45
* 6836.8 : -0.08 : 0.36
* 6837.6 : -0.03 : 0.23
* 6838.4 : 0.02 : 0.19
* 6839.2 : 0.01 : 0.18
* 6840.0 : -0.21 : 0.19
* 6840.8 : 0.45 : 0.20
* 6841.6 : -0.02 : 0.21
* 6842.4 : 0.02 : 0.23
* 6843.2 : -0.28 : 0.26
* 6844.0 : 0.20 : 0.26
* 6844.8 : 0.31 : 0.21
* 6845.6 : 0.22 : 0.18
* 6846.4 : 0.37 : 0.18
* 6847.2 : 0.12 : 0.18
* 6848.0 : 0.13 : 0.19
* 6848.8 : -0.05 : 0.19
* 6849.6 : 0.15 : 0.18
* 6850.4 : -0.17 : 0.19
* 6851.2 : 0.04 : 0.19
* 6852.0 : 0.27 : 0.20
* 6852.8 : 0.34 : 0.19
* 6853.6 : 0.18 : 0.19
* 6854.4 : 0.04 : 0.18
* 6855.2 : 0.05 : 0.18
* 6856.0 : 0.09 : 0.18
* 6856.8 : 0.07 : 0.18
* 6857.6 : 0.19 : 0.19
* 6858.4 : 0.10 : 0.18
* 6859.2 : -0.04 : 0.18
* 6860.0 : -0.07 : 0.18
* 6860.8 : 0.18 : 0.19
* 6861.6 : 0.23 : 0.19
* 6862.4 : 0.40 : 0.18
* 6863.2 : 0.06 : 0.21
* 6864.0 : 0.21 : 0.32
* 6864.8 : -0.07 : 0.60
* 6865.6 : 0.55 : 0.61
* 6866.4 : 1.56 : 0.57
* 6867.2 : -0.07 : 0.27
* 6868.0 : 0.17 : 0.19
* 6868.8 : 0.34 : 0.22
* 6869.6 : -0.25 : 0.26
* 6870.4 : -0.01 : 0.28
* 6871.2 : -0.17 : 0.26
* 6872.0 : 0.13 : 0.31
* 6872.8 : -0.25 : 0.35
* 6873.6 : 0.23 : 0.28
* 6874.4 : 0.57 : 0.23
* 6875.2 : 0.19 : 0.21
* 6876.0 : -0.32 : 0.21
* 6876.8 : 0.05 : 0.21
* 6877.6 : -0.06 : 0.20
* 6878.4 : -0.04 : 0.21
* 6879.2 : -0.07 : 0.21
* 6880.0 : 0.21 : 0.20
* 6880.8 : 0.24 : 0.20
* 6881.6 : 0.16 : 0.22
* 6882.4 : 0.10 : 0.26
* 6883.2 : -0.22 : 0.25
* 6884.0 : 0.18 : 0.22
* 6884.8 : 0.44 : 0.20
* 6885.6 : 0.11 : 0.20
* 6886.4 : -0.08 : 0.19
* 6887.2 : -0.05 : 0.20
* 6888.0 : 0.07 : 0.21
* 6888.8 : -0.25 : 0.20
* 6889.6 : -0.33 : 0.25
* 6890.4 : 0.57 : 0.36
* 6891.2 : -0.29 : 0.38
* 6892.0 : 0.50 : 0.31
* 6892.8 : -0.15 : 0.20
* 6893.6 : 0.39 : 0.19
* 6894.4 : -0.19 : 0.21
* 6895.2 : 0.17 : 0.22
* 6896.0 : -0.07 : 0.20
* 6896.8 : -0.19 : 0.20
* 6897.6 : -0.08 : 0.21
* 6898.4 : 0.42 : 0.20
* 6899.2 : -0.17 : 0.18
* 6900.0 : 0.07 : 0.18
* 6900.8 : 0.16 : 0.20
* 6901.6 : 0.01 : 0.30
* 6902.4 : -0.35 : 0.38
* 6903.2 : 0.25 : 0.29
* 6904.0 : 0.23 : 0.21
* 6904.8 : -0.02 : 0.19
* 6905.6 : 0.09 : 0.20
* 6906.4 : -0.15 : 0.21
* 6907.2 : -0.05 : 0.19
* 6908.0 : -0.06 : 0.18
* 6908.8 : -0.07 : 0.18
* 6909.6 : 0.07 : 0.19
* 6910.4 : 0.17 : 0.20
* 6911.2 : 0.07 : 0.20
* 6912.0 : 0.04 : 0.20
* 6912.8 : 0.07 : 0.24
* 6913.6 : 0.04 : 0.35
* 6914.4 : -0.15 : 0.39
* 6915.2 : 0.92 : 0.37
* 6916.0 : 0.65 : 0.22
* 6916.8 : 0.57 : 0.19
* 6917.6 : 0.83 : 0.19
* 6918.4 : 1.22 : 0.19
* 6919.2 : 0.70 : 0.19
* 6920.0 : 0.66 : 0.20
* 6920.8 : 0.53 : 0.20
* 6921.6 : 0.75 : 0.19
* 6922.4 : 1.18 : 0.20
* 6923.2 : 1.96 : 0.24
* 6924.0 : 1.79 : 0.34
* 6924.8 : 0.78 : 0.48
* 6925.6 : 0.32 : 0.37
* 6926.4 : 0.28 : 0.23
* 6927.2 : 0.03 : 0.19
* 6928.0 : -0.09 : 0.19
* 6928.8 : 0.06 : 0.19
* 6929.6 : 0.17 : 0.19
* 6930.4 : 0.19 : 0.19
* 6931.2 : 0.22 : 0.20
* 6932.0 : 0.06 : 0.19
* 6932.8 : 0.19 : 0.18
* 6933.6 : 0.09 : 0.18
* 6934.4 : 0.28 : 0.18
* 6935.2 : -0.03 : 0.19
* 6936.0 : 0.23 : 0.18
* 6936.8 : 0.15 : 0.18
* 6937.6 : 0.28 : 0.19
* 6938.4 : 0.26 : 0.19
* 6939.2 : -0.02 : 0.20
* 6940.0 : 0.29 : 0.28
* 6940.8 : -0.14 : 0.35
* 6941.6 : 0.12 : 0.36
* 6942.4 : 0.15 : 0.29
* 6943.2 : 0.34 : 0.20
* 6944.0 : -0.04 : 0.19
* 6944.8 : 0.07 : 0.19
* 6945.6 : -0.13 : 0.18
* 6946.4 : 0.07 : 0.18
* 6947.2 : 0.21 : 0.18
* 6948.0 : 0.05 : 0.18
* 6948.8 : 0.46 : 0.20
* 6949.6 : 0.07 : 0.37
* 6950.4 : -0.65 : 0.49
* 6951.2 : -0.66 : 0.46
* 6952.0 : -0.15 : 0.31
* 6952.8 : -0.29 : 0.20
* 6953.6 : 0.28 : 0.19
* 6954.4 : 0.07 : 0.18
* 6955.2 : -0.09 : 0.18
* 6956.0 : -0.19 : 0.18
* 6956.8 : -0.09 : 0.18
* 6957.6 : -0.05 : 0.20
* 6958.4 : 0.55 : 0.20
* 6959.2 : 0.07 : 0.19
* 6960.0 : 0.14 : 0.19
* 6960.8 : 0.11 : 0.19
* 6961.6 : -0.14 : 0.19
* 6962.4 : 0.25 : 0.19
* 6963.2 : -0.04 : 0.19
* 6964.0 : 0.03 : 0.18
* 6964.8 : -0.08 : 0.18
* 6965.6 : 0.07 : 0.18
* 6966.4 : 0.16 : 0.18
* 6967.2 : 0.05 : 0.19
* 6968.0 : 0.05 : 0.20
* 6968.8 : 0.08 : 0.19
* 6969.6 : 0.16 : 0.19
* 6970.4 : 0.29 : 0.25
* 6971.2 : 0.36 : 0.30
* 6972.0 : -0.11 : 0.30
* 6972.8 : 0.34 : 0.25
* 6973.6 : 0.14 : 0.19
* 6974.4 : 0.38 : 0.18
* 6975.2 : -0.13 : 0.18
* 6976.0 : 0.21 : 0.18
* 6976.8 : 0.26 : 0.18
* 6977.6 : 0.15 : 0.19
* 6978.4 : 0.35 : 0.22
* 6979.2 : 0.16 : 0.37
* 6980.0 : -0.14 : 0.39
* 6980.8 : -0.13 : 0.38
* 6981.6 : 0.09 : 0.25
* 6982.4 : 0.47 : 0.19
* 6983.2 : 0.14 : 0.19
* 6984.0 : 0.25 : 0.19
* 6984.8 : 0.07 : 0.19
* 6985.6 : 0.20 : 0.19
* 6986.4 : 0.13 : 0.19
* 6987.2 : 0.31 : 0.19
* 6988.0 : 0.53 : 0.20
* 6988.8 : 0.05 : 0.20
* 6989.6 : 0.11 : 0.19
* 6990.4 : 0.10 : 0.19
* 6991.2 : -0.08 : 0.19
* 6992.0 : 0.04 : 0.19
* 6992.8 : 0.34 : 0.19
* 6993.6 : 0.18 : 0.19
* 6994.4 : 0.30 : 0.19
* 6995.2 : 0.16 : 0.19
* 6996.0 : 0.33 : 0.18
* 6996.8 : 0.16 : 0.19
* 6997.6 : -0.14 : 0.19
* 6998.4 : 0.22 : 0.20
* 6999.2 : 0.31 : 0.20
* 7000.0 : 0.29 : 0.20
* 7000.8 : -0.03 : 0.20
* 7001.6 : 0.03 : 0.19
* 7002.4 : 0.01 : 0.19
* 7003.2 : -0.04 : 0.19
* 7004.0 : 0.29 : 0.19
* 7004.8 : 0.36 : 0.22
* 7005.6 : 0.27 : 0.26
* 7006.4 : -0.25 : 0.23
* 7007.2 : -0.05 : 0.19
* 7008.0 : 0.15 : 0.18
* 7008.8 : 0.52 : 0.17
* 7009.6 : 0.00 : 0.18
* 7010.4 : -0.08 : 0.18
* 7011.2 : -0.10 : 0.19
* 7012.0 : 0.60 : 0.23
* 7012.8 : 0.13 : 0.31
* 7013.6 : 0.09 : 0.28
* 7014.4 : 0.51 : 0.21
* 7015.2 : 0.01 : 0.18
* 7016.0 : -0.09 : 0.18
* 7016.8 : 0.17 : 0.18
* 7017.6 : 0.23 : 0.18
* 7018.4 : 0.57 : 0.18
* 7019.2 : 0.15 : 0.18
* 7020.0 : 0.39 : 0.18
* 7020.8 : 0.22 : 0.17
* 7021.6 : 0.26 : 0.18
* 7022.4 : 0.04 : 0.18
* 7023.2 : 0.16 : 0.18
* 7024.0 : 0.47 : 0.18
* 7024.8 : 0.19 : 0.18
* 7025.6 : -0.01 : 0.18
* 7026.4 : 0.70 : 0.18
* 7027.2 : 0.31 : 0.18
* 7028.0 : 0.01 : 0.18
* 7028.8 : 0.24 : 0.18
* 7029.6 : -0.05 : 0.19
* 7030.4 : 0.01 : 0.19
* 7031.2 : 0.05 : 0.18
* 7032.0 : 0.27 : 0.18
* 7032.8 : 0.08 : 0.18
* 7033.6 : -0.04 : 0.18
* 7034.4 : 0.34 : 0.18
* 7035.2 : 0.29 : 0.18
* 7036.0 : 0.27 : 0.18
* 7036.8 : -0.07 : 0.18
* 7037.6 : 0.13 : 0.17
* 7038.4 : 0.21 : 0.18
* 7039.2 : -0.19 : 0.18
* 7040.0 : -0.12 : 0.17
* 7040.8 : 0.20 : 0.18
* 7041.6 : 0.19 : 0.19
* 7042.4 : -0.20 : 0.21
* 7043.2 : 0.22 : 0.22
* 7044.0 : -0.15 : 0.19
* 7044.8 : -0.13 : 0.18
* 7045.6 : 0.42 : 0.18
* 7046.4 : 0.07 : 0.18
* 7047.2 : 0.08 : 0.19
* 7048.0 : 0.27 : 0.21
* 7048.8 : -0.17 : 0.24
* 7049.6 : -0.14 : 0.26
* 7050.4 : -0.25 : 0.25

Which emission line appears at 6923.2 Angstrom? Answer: [O II]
